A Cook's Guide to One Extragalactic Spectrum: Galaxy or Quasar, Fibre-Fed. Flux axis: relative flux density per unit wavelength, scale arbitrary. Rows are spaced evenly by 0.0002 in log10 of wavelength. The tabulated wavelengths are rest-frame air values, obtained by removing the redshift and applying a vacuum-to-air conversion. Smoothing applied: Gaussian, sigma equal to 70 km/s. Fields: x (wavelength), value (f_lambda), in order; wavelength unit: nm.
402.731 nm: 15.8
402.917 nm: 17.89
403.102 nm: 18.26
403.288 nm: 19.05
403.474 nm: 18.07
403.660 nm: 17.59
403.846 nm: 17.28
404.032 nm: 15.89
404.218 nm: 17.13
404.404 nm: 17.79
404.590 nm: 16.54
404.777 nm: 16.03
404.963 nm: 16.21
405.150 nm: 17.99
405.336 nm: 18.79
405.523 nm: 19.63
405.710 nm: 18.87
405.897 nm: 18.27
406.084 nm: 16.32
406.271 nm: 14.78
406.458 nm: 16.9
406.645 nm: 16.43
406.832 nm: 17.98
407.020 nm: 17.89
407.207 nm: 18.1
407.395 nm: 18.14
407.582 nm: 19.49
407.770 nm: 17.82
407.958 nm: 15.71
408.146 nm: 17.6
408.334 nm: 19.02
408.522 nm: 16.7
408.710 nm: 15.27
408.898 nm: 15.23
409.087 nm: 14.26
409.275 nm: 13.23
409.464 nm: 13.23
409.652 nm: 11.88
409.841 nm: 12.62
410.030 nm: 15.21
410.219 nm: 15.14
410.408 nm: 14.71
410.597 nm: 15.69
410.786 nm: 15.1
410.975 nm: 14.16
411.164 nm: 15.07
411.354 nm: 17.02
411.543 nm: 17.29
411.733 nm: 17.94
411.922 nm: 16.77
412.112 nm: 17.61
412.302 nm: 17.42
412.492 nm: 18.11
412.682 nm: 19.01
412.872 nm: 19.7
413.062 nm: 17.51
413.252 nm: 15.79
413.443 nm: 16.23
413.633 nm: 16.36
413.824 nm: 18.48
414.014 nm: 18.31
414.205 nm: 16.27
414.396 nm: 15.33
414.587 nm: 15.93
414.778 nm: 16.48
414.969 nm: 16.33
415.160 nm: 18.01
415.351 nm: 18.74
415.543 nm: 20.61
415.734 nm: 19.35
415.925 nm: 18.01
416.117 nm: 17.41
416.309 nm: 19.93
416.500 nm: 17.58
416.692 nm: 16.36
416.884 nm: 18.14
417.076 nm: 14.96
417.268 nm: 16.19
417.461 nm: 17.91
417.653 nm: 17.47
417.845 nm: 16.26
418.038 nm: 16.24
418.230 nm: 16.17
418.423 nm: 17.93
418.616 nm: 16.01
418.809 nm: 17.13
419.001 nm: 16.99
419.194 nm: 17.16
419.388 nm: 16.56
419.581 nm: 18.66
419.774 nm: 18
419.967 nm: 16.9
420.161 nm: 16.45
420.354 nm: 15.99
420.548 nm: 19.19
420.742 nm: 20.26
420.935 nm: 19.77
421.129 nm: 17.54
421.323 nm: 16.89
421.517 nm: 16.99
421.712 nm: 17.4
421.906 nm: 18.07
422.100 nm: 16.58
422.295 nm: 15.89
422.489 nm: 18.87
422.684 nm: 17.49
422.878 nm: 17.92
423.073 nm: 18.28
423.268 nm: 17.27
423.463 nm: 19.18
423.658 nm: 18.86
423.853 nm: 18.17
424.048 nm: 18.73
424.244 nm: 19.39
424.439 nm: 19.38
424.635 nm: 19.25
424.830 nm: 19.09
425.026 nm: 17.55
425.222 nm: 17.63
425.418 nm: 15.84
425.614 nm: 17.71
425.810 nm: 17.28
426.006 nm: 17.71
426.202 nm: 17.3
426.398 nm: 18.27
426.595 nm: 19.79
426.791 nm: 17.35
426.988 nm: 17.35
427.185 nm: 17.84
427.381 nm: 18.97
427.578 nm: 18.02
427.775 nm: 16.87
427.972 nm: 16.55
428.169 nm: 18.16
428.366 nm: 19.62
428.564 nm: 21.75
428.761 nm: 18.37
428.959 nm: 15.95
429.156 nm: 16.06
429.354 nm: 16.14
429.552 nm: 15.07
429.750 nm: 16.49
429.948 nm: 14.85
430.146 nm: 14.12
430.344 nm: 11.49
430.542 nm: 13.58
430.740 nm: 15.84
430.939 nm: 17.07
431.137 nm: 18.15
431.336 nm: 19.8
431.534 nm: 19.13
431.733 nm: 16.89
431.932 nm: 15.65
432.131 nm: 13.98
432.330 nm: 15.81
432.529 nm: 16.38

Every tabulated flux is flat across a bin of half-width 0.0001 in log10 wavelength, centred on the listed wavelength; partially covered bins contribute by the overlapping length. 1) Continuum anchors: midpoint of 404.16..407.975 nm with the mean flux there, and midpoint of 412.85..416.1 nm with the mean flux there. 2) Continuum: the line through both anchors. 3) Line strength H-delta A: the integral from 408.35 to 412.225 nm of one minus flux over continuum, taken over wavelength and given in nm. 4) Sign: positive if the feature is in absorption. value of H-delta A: 0.48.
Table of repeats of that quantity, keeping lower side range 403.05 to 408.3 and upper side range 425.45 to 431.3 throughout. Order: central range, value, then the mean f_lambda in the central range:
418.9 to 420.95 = -0.06 nm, 17.7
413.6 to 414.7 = 0.03 nm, 16.8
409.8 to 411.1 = 0.20 nm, 14.8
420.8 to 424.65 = -0.21 nm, 18.1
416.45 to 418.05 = 0.04 nm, 16.8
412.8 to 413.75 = 0.02 nm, 17.1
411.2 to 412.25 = 0.01 nm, 17.2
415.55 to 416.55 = -0.08 nm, 18.7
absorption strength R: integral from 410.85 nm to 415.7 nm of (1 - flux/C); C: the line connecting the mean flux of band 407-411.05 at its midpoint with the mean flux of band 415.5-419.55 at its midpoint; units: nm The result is -0.21 nm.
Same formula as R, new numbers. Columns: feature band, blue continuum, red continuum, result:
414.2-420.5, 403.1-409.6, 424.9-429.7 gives 0.04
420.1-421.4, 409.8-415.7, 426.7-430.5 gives -0.10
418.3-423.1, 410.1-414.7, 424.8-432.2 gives -0.18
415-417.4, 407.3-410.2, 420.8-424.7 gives -0.13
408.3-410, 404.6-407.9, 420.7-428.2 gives 0.31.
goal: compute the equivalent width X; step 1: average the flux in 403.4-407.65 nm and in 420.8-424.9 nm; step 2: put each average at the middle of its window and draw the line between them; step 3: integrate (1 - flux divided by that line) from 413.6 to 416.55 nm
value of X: 0.02 nm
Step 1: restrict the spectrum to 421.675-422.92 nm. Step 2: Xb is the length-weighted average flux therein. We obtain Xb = 17.5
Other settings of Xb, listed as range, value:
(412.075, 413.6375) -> 17.6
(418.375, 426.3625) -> 17.8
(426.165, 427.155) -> 18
